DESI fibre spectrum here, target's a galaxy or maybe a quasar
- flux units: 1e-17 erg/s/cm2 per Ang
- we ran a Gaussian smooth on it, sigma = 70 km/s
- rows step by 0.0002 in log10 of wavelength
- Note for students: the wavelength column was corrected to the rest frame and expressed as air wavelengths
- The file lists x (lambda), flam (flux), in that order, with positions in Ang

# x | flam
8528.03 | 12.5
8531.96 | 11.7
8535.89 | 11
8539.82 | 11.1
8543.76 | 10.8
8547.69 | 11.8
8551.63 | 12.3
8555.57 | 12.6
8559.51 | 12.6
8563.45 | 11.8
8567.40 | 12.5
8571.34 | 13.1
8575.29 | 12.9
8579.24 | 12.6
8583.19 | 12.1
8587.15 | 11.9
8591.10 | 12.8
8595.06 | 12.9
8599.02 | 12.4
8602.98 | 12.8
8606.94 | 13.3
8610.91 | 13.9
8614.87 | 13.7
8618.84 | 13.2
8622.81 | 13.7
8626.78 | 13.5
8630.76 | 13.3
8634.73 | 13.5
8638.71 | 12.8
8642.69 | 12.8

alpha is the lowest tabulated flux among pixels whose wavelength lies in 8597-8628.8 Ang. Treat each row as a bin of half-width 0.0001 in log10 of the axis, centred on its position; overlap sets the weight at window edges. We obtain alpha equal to 12.4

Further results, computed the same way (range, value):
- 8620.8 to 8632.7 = 13.3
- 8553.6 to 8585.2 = 11.8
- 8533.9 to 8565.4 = 10.8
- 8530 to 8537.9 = 11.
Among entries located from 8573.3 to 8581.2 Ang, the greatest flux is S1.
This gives 12.9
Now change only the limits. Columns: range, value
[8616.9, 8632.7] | 13.7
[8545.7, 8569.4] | 12.6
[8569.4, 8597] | 13.1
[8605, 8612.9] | 13.9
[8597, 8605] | 12.8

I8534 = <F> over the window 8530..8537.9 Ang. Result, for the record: 11.4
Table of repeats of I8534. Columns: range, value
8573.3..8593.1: 12.5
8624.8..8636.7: 13.4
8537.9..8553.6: 11.5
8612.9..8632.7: 13.5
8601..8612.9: 13.3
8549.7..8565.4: 12.3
